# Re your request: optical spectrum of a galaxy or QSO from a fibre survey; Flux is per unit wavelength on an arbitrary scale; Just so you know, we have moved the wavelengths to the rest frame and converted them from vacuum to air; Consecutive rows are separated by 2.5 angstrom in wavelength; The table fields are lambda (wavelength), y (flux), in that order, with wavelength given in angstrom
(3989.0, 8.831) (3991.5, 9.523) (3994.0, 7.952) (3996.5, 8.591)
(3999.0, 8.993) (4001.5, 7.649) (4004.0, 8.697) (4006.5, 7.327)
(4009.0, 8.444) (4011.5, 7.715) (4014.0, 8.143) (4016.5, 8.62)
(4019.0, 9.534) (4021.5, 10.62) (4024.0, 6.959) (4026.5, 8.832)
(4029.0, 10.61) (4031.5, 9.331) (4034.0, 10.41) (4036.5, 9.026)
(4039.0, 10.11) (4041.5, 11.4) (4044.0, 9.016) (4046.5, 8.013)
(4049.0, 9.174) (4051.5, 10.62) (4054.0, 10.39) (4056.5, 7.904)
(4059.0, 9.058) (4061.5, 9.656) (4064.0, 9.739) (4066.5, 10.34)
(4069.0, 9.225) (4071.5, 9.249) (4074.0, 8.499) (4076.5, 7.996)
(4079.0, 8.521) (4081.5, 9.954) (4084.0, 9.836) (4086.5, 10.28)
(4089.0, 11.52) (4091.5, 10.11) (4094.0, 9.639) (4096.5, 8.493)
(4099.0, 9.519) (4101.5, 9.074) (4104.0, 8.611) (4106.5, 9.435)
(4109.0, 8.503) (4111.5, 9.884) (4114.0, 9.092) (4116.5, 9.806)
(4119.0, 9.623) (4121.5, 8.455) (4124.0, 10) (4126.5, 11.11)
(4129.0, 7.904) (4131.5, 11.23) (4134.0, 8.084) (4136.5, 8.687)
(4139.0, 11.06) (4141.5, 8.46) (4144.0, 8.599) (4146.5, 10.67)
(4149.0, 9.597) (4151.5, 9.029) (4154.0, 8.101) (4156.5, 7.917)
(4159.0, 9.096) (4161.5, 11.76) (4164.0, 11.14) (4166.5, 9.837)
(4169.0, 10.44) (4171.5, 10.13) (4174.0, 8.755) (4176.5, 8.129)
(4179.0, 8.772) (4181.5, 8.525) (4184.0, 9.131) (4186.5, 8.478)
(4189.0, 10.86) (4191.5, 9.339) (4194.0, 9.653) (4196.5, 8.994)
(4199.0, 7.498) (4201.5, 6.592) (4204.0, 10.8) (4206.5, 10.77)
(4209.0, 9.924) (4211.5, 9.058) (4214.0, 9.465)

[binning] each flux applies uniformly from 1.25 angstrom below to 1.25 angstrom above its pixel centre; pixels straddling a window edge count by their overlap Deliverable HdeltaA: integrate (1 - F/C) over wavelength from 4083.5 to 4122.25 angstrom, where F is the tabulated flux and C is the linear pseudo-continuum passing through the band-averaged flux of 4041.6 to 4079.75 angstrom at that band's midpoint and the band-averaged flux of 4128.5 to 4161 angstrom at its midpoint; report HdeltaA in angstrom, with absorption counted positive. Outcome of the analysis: -1.18 angstrom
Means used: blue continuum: 9.24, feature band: 9.5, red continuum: 9.2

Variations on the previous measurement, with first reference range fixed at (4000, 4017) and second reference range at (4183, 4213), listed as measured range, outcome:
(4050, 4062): -1.63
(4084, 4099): -2.38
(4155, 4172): -1.82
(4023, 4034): -1.27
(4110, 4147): -2.75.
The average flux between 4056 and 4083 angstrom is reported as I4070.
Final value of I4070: 9.14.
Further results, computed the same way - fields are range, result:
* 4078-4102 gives 9.73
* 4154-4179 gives 9.56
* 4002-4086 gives 9.18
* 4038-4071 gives 9.58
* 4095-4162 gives 9.3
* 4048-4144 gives 9.43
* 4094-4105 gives 9.01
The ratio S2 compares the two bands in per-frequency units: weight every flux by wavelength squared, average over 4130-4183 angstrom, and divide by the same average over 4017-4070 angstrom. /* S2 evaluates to 1.05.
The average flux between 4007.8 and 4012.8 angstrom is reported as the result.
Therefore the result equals 8.08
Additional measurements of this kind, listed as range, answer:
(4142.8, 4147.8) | 9.64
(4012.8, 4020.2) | 8.76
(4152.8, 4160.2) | 8.37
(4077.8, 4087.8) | 9.66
